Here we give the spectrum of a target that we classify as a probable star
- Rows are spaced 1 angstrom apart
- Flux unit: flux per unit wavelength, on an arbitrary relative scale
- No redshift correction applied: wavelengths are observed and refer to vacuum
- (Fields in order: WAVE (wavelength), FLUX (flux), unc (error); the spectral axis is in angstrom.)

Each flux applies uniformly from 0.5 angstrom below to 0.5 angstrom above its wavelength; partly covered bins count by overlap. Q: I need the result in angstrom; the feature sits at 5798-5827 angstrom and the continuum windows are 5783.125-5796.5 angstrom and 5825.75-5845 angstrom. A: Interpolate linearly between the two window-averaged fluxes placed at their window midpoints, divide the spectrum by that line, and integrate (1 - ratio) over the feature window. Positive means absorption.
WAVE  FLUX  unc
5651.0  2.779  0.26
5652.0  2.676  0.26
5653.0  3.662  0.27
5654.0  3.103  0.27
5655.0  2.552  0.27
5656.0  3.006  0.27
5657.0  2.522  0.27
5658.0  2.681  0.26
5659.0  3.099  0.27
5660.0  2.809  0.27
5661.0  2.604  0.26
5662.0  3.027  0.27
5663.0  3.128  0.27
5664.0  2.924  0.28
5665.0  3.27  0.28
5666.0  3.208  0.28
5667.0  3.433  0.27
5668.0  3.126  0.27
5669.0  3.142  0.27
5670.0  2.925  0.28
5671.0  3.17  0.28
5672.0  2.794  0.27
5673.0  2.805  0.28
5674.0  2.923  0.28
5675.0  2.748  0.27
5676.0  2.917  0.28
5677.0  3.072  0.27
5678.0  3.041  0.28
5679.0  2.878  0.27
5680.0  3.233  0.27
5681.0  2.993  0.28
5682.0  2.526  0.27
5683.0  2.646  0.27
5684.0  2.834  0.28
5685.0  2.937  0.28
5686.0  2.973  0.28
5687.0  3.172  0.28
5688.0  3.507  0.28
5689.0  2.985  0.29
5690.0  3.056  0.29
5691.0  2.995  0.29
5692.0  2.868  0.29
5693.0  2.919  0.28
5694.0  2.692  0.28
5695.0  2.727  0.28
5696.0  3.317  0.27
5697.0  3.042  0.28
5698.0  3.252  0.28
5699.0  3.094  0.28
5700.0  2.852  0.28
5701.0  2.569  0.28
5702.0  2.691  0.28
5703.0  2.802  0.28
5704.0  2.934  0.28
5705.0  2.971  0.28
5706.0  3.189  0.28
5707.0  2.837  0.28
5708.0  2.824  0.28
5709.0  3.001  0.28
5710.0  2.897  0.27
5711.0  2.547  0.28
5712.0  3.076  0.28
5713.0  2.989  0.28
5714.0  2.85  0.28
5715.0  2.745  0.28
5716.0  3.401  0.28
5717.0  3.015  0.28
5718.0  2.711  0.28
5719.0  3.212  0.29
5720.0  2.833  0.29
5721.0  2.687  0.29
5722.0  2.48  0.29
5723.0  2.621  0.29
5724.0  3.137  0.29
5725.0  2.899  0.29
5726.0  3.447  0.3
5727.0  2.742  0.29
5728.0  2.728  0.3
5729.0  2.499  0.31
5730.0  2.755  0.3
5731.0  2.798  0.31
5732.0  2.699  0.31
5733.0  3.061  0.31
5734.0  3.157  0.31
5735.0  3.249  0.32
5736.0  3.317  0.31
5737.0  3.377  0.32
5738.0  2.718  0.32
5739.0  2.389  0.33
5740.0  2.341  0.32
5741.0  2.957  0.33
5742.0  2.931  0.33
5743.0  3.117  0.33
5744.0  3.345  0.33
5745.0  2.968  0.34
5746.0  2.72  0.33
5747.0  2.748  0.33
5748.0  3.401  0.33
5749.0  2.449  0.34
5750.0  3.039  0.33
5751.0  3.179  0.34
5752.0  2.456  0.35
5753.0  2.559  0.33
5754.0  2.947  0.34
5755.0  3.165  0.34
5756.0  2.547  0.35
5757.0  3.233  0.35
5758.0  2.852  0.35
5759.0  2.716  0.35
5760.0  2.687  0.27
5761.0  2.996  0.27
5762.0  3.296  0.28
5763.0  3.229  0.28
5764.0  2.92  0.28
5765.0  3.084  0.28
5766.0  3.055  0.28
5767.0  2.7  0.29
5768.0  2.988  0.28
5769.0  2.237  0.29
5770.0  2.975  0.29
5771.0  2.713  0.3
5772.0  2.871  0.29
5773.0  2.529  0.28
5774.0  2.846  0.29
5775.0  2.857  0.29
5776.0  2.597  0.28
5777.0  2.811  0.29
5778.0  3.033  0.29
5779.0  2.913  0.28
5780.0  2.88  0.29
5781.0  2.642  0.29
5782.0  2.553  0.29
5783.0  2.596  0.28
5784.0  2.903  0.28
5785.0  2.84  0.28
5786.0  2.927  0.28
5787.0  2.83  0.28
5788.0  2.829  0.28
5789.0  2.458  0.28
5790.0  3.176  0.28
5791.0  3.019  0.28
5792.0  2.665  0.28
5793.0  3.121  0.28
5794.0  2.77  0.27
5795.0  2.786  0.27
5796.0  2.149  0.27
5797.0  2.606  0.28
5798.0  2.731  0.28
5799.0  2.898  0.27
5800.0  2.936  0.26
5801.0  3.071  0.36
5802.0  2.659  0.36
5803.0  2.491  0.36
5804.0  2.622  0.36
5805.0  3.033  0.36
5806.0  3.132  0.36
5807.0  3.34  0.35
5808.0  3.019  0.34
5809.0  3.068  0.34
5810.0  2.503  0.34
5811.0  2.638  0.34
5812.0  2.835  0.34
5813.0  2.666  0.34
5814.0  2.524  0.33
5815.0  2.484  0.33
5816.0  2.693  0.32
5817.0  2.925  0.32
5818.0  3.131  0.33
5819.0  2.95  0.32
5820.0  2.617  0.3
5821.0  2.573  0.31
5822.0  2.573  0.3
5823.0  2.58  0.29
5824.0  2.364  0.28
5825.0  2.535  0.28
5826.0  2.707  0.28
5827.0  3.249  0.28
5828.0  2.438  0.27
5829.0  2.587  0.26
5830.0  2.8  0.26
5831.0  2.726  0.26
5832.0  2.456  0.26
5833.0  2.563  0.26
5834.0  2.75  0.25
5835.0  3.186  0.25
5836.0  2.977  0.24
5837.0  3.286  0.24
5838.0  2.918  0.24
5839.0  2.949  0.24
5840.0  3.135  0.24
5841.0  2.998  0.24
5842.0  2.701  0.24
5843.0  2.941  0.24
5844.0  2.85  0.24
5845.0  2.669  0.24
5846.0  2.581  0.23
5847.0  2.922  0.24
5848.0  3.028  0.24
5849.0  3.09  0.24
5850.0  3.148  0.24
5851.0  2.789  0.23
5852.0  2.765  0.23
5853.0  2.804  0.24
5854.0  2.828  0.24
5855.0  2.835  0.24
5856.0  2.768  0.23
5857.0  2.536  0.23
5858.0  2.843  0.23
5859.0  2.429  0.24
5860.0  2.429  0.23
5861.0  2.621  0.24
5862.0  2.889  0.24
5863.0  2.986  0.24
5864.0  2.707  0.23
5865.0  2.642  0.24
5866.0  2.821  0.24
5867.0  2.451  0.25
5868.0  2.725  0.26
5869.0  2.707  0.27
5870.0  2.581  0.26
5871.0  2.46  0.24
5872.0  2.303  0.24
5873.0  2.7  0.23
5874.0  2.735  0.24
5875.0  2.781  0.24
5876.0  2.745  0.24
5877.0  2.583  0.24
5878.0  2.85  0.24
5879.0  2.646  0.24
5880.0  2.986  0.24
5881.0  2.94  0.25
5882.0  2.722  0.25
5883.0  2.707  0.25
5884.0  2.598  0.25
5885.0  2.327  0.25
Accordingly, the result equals 0.5 angstrom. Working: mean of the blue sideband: 2.8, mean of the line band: 2.78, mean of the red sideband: 2.85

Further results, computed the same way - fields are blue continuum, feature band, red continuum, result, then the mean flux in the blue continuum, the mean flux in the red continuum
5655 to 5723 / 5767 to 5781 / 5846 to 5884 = 0.3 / 2.94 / 2.74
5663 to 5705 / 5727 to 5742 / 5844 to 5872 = 0.3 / 2.98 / 2.74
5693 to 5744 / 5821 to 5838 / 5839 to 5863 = 0.6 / 2.91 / 2.82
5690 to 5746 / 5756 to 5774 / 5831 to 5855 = 0.2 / 2.91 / 2.88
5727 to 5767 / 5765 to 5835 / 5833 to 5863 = 2.6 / 2.91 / 2.85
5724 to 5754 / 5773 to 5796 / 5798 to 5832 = 0.2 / 2.9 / 2.76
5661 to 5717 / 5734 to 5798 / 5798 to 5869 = 0.4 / 2.97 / 2.79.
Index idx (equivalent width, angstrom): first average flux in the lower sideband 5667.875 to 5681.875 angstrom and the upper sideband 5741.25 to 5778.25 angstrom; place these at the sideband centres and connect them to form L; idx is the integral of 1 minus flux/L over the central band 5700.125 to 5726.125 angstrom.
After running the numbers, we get 0.4 angstrom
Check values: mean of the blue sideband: 2.97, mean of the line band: 2.89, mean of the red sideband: 2.89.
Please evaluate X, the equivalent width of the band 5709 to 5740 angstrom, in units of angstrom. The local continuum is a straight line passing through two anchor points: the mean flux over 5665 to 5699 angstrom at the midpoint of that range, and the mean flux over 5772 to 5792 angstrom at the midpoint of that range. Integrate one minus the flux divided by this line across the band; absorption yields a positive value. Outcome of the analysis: 0.23 angstrom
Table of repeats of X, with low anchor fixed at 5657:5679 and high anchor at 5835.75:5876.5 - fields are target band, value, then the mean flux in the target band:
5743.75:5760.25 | 0.1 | 2.88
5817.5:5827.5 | 0.3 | 2.73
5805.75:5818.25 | 0.0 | 2.83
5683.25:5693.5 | -0.2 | 3.02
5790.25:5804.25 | 0.4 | 2.76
